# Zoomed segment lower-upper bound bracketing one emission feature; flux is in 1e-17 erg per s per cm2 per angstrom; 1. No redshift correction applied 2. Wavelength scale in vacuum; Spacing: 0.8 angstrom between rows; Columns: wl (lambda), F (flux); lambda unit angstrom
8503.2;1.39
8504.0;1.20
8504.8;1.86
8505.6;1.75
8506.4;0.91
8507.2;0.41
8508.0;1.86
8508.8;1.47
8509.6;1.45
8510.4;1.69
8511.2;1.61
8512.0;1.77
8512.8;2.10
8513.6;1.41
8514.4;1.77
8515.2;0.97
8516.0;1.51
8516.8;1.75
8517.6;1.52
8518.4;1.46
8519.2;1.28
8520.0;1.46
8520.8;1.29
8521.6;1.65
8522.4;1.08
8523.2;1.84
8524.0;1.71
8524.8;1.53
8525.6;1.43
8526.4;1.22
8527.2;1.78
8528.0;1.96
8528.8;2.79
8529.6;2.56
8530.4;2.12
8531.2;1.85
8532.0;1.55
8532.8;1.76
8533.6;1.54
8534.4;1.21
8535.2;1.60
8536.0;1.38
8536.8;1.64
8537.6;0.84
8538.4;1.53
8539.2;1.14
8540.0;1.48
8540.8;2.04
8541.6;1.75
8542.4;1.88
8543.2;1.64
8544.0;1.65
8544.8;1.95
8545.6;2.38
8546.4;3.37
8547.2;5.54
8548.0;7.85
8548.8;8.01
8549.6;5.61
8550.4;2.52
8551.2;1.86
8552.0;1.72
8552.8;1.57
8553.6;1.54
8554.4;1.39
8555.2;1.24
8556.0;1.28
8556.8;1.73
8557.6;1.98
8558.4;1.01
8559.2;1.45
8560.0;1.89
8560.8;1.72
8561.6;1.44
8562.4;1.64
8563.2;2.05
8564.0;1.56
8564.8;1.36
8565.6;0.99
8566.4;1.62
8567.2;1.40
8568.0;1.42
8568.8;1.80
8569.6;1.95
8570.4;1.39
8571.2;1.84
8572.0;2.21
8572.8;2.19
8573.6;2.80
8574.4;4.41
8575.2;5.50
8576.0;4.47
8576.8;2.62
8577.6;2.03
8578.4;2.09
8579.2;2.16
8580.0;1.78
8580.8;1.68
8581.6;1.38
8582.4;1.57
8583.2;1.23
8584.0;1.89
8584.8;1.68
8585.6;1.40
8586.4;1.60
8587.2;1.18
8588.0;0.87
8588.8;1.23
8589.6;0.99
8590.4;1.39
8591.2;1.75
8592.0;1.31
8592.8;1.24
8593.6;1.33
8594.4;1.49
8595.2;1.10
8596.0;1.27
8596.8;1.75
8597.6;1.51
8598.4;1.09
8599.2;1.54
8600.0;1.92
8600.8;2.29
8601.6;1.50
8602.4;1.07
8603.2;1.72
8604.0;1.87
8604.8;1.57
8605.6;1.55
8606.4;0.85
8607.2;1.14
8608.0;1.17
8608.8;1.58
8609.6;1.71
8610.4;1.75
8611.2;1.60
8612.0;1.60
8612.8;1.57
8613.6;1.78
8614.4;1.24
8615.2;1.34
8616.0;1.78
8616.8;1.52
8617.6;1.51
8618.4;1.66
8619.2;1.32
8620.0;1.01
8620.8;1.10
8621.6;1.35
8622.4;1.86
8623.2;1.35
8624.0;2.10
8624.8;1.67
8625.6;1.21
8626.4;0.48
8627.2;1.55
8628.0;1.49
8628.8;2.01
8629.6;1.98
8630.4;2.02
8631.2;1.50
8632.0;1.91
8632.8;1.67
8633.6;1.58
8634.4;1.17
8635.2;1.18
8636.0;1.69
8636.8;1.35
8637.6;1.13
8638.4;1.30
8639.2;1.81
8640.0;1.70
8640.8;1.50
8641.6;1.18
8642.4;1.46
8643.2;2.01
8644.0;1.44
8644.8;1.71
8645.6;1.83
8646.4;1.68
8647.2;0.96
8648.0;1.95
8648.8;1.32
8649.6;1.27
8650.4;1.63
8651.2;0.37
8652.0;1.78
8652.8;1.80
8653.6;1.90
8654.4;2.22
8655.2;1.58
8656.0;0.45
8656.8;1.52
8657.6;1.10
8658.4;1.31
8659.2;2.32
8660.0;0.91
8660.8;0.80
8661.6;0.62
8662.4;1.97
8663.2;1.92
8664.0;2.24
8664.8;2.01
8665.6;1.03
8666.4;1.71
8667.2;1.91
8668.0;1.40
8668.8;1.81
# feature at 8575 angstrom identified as [N II] 6583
